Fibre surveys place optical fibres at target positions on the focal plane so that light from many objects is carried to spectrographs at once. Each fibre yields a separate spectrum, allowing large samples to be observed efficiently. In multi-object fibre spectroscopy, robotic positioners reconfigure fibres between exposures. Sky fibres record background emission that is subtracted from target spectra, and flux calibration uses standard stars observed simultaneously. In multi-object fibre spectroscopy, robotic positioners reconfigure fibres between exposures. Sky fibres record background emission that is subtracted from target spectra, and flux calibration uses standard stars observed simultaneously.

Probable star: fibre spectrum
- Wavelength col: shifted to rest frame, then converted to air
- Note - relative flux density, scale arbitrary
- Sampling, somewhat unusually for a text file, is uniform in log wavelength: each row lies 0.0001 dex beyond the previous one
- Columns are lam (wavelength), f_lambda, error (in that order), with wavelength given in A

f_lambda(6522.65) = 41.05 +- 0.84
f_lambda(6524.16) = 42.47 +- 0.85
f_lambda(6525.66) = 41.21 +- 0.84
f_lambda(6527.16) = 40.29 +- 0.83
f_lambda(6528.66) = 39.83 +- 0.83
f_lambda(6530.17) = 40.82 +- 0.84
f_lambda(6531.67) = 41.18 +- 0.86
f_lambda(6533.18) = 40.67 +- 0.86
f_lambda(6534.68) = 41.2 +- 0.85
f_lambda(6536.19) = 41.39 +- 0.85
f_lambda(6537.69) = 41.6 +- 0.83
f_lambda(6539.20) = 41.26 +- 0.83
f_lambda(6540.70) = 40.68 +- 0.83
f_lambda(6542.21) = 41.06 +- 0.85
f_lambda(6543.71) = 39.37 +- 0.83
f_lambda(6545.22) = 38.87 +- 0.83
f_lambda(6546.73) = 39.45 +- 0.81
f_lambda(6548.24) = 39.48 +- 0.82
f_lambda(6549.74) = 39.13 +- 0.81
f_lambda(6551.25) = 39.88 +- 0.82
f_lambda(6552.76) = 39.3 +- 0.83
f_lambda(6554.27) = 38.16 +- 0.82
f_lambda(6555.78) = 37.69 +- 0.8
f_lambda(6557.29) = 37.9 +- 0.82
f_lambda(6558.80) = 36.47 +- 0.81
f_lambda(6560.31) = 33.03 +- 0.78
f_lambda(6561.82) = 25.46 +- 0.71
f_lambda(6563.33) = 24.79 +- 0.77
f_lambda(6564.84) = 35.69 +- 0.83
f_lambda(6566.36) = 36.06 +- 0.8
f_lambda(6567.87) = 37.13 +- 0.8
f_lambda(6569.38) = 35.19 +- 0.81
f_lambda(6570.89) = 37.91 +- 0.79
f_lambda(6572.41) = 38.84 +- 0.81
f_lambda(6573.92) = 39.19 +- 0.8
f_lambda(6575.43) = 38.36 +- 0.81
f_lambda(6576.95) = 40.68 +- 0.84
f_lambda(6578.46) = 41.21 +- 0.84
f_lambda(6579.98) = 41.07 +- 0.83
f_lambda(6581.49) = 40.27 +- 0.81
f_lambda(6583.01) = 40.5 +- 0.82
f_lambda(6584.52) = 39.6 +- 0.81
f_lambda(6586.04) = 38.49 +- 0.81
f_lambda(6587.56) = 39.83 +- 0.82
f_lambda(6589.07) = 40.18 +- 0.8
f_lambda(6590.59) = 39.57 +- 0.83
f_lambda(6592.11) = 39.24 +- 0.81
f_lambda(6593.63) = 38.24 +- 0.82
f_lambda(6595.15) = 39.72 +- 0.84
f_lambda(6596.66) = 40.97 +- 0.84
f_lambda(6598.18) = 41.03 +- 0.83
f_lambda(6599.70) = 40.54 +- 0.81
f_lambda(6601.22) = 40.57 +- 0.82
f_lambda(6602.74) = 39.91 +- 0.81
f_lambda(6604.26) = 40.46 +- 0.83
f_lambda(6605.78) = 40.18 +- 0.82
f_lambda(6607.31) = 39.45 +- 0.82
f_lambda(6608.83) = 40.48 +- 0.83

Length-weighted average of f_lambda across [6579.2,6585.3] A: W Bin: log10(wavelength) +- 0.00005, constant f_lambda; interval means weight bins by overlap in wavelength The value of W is 40.3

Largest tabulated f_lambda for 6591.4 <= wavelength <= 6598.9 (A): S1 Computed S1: 41.03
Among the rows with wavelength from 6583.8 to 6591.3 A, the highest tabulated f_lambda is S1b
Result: 40.18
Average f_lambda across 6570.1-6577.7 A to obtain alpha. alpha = 39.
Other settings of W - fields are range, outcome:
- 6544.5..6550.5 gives 39.2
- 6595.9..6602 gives 40.8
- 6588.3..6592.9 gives 39.7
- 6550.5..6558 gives 38.6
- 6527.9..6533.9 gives 40.6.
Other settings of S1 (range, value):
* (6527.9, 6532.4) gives 41.18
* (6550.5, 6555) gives 39.88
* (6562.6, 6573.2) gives 38.84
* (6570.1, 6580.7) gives 41.21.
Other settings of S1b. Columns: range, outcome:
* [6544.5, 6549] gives 39.48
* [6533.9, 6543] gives 41.6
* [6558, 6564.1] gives 36.47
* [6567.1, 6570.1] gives 37.13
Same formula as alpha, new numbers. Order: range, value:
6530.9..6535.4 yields 41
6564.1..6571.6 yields 36.4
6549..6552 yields 39.5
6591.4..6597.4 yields 39.6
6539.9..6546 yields 40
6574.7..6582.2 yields 40.3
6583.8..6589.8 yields 39.5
